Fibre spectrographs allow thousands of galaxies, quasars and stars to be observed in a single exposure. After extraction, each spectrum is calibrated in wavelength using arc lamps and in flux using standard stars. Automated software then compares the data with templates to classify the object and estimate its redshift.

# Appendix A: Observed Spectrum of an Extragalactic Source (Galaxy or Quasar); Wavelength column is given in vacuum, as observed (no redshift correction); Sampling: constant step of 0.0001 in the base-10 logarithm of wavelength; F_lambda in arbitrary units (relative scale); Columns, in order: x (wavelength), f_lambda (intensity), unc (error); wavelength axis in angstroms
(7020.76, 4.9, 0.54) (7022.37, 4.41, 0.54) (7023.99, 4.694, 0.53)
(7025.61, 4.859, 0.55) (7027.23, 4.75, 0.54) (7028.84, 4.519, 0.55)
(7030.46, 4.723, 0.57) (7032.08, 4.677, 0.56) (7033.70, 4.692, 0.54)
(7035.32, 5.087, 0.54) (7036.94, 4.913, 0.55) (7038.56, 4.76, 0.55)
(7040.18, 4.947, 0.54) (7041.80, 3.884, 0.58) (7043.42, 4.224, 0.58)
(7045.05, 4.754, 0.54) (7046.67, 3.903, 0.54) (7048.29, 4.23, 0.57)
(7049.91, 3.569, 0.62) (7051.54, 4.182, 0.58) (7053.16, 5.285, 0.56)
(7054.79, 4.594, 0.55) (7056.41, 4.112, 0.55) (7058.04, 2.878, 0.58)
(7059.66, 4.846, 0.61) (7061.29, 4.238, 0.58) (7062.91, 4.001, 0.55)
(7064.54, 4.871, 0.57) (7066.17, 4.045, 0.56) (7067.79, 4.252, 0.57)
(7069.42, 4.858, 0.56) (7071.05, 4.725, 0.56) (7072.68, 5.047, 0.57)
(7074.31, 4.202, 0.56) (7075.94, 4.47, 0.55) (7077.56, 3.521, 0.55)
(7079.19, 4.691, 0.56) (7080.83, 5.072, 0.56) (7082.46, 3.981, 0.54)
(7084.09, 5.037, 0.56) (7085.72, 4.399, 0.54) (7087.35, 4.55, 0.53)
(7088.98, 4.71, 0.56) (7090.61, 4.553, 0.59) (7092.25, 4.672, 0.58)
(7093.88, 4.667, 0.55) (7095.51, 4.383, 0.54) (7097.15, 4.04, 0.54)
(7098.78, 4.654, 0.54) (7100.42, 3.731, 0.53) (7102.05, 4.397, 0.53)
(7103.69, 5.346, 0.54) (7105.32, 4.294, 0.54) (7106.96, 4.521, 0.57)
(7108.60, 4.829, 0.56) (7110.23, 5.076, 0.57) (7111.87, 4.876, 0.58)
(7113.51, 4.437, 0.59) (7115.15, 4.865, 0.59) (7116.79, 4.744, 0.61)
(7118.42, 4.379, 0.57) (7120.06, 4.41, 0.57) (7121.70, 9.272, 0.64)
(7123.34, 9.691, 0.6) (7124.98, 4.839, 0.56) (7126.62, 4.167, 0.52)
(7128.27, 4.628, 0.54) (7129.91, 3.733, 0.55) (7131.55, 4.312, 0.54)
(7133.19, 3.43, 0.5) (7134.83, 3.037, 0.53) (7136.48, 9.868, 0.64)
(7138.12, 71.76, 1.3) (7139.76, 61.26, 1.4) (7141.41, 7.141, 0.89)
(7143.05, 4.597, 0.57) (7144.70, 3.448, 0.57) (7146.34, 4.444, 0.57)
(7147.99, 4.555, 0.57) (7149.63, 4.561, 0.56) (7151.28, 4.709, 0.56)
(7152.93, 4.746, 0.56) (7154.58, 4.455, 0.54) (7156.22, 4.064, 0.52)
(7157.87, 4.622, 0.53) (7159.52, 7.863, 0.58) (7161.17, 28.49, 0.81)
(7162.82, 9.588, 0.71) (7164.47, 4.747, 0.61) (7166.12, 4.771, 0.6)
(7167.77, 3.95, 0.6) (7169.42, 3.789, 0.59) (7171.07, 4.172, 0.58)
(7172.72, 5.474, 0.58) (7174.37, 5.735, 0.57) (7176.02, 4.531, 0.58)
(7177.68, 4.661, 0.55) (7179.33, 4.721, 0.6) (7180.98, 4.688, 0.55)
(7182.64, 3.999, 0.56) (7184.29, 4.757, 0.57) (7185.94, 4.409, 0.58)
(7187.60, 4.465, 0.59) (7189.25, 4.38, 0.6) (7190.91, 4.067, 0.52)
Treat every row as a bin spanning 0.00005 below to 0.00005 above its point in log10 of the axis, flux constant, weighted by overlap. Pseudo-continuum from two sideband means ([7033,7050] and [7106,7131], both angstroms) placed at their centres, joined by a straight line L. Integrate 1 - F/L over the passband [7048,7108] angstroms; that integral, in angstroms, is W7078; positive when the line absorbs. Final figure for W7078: 5.0 angstroms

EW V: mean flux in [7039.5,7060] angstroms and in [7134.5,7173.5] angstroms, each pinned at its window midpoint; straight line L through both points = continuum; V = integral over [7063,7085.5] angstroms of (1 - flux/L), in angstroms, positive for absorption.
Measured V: 5.3 angstroms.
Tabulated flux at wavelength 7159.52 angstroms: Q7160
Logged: 7.863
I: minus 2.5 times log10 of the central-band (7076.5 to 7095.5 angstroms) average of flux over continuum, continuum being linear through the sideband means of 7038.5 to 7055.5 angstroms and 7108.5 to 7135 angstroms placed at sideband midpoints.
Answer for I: 0.05 mag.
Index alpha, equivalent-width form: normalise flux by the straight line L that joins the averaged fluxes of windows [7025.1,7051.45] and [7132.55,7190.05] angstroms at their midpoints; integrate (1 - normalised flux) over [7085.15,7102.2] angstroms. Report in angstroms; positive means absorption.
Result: 5.6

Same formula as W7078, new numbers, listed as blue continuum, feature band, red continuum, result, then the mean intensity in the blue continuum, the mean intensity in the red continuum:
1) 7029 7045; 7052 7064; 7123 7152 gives 3.6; 4.65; 12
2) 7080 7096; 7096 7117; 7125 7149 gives 8.6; 4.61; 13.2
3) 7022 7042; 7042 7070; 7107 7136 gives 3.1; 4.72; 5.03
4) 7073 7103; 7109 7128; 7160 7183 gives -0.7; 4.44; 6.73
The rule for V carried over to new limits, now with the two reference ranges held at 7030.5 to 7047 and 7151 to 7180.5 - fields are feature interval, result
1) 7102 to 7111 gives 1.3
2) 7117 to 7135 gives 2.1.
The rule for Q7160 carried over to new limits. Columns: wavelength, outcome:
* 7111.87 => 4.876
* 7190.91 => 4.067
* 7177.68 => 4.661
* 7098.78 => 4.654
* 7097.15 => 4.04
